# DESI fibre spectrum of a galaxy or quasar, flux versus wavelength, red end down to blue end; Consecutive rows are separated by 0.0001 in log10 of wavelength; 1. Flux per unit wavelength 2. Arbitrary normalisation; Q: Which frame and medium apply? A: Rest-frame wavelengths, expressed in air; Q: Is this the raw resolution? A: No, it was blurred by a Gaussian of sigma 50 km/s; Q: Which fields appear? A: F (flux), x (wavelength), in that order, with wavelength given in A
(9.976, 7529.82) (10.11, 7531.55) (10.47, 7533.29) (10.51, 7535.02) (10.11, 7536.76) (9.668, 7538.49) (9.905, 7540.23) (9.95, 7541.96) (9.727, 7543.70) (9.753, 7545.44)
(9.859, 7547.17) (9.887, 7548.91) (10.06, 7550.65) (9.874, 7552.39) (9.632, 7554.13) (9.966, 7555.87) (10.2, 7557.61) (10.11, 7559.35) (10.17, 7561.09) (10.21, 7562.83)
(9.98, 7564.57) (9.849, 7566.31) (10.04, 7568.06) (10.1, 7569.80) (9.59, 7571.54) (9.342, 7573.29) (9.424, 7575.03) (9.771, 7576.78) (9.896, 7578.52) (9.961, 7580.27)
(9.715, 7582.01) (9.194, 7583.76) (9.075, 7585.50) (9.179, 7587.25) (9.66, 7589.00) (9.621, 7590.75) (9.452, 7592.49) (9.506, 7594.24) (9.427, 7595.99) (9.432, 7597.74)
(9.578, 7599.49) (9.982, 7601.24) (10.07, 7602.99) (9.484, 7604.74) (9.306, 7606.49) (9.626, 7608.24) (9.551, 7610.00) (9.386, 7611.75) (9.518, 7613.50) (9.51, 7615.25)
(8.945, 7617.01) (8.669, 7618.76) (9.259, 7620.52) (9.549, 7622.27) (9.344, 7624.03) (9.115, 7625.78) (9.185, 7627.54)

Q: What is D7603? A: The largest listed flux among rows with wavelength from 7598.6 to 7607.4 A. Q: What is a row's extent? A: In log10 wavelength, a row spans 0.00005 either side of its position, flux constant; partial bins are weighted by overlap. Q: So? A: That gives 10.07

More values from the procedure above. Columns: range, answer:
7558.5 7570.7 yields 10.21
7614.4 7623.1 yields 9.549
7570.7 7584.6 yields 9.961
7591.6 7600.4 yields 9.578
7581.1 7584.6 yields 9.715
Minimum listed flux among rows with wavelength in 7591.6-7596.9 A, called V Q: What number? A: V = 9.427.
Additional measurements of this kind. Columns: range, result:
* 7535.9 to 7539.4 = 9.668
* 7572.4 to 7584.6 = 9.194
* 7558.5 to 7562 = 10.11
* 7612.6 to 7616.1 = 9.51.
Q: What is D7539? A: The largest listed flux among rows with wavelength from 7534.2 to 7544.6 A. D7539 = 10.51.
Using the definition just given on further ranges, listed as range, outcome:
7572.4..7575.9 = 9.424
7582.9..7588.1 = 9.194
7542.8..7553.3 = 10.06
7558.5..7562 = 10.17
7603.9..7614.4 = 9.626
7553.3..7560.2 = 10.2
